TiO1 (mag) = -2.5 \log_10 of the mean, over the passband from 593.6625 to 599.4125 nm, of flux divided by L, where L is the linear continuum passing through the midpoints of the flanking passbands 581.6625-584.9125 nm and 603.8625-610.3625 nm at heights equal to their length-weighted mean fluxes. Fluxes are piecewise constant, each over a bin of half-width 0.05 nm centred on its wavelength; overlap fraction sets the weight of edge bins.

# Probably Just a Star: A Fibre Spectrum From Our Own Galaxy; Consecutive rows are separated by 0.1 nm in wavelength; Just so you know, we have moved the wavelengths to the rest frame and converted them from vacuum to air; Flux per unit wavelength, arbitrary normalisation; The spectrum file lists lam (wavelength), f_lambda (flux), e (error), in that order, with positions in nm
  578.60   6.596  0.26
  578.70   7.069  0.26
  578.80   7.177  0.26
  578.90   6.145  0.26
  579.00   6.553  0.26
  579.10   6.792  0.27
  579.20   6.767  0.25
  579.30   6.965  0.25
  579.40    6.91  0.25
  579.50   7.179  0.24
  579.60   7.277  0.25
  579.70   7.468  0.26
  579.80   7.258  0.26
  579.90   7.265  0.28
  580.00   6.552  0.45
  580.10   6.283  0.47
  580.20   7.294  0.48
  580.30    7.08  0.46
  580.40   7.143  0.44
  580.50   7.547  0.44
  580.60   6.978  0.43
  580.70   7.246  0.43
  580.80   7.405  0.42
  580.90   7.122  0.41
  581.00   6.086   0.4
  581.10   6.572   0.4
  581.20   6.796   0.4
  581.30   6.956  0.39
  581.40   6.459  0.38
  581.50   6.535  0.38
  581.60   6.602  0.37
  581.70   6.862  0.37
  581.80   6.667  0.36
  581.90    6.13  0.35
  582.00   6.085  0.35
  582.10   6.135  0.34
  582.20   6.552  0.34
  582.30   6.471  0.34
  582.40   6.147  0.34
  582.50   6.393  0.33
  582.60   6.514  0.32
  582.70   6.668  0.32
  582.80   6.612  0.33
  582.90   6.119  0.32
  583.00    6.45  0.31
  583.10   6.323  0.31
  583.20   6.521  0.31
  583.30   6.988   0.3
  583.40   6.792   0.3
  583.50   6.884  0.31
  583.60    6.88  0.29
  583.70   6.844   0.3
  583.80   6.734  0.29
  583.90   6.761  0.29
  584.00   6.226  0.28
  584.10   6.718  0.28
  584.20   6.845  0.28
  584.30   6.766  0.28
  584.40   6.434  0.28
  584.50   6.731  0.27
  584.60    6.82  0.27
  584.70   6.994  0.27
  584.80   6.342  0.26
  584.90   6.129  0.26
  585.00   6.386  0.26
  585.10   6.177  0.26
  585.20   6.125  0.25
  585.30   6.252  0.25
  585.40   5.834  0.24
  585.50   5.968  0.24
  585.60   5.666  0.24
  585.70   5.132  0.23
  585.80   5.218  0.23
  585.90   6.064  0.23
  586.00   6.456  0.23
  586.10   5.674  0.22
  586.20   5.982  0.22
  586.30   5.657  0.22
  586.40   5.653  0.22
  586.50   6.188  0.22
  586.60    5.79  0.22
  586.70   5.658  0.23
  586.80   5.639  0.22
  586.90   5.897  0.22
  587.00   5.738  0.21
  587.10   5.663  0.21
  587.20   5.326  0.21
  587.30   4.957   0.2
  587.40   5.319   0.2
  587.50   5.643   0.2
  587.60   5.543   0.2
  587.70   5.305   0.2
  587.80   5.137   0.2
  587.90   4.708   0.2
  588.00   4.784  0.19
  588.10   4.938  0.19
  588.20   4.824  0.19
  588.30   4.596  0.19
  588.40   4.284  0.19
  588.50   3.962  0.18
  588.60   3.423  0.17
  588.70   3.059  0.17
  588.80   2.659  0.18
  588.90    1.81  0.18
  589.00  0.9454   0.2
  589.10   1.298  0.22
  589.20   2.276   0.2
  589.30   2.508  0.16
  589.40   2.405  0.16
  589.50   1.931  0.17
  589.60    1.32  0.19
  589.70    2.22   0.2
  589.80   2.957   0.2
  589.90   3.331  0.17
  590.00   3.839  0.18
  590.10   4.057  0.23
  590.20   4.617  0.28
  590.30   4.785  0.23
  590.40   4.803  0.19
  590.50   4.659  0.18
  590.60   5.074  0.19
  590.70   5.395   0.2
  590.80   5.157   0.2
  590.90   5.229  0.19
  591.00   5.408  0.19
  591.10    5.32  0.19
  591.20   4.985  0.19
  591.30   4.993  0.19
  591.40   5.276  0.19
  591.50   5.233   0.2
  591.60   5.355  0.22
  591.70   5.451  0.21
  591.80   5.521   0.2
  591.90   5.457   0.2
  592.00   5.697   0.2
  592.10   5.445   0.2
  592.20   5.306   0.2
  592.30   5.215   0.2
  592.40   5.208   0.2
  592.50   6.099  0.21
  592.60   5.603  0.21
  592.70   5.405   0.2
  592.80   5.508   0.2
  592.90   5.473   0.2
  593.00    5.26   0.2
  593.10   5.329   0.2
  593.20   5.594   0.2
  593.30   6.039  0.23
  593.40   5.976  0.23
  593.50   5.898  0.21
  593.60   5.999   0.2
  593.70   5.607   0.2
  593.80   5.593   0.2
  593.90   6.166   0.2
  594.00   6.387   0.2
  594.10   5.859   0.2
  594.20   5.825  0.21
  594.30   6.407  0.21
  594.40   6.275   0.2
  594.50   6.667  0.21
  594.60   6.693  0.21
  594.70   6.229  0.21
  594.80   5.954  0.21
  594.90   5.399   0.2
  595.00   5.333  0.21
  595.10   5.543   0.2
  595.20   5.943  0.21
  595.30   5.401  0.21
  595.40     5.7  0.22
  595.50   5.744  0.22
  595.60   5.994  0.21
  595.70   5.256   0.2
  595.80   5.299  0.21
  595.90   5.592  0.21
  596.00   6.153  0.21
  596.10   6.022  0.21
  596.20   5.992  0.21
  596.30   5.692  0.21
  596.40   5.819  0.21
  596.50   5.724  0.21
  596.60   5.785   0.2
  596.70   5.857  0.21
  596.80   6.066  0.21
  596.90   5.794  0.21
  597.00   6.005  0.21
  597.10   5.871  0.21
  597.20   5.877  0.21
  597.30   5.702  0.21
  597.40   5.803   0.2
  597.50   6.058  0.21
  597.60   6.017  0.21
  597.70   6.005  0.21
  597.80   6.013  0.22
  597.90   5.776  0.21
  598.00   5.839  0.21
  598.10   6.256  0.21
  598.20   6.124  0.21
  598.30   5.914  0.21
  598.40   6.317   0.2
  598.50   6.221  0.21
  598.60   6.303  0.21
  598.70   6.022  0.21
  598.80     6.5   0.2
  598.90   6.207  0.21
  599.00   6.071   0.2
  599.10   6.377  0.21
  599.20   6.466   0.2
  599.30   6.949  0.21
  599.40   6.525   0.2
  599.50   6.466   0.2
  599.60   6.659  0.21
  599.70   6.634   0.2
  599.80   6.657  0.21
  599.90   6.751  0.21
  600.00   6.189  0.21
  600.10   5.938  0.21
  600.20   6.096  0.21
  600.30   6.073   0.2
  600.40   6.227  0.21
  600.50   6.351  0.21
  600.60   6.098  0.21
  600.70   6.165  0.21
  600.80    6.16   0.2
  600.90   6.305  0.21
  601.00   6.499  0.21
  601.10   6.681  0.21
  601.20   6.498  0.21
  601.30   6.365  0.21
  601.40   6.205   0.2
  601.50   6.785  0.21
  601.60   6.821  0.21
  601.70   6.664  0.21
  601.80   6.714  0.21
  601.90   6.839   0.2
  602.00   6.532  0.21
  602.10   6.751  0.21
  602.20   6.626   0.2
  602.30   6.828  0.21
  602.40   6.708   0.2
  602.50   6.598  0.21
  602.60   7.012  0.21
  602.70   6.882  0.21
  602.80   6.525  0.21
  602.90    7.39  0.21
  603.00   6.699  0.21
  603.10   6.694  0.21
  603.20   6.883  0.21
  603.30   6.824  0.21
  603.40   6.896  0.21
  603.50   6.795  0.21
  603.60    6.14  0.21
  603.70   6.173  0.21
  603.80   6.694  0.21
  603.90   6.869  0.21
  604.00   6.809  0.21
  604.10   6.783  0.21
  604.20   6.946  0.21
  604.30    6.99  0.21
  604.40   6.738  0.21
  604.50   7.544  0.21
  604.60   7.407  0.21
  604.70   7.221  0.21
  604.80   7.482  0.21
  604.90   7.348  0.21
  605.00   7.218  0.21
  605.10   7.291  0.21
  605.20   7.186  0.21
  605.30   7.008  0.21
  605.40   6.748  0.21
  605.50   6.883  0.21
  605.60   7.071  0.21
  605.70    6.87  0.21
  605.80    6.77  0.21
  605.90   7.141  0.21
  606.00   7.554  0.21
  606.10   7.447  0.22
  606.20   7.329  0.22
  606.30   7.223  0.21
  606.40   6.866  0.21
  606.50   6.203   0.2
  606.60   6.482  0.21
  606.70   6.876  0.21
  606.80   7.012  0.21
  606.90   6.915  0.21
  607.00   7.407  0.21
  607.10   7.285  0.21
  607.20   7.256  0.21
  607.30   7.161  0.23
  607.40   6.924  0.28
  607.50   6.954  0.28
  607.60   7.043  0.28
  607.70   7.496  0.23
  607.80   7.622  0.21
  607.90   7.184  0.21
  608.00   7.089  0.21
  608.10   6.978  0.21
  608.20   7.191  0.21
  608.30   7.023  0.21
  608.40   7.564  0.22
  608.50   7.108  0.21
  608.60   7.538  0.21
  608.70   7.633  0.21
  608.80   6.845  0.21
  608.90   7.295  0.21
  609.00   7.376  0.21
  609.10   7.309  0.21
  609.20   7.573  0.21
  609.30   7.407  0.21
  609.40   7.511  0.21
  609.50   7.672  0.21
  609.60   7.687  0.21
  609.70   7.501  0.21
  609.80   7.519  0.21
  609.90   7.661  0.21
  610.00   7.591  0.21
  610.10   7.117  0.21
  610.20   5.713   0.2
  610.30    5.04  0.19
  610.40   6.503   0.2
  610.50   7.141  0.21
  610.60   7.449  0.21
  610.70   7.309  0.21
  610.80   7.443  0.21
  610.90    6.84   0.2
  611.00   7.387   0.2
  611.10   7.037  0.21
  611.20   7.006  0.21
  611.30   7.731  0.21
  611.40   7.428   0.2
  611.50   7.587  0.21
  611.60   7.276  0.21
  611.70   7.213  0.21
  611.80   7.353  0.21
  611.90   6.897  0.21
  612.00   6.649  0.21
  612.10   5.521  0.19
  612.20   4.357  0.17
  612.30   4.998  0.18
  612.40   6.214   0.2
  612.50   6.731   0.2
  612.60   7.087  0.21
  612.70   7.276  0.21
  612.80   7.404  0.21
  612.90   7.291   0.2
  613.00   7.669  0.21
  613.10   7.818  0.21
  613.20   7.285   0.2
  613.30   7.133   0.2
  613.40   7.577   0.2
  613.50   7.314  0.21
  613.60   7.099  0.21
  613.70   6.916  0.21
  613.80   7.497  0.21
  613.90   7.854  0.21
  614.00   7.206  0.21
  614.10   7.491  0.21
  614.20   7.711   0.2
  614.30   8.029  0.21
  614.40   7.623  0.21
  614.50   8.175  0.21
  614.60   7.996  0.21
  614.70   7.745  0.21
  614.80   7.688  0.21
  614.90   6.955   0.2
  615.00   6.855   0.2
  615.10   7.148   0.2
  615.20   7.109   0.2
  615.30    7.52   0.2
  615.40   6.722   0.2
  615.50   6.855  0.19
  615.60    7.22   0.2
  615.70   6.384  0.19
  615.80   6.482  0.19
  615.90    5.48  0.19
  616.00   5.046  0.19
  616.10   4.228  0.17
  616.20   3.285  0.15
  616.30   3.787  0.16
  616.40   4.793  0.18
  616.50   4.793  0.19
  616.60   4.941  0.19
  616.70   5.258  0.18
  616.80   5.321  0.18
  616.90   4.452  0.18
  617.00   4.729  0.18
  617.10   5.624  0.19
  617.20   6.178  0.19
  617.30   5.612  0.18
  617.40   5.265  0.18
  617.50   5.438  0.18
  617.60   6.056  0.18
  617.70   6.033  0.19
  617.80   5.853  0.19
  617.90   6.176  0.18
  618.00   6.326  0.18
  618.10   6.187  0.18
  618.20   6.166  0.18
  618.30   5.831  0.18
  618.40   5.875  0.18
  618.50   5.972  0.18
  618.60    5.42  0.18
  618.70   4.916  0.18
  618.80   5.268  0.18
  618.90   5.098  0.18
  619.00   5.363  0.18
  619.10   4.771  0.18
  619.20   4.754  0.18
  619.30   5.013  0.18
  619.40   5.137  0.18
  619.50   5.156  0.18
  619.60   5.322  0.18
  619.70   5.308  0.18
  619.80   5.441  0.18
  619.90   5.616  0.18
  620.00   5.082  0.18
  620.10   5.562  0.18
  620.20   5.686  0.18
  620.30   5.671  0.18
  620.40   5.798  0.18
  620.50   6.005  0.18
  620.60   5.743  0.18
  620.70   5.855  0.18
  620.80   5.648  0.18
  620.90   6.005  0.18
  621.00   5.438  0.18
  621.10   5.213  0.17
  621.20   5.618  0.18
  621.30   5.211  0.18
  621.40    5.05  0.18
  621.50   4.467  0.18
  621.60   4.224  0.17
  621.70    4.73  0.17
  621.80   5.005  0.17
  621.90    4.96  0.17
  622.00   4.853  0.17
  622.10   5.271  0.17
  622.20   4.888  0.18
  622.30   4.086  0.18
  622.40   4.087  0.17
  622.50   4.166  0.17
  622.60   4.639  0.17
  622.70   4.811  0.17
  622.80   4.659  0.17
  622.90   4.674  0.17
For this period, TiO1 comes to 0.15 mag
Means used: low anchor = 6.57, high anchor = 7.13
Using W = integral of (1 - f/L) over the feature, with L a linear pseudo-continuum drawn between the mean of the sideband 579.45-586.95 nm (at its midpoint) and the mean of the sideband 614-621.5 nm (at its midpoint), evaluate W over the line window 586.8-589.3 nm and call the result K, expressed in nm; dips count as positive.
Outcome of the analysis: 0.843 nm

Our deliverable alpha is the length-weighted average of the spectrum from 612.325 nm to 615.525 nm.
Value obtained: 7.33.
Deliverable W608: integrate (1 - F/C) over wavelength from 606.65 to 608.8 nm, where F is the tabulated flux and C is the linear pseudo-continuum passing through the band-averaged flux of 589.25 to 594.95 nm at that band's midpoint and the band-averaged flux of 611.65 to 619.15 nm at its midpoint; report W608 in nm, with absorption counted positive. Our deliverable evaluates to -0.46 nm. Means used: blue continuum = 5.11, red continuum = 6.31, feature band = 7.19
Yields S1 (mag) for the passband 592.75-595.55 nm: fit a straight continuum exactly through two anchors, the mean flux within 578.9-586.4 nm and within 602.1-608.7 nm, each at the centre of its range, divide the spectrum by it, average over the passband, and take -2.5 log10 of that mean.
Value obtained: 0.16 mag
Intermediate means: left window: 6.56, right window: 7.01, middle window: 5.85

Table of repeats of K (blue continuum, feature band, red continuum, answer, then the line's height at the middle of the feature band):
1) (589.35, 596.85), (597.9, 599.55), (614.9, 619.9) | -0.27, 5.37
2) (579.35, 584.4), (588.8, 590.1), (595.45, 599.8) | 0.83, 6.41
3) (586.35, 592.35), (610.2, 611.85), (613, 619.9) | -0.36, 5.81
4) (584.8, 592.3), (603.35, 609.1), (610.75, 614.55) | -0.50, 6.51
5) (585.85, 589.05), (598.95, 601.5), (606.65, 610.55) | -0.04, 6.28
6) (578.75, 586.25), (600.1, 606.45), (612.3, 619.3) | -0.38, 6.4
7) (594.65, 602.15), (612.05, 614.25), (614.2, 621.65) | -0.42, 5.86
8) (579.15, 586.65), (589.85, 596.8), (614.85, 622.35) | 0.79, 6.24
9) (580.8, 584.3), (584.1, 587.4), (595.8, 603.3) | 0.27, 6.53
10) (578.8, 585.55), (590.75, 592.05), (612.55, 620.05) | 0.24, 6.54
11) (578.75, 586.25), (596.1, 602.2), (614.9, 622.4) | -0.16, 6.08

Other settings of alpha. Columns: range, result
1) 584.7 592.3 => 4.81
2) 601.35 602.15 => 6.66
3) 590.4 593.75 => 5.42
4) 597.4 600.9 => 6.24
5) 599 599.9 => 6.57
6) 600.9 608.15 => 6.92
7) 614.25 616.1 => 6.98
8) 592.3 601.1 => 6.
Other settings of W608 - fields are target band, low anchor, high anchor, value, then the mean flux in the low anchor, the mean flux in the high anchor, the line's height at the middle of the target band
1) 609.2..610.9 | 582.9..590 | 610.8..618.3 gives -0.22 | 5.19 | 6.53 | 6.32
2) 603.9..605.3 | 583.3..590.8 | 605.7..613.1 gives -0.10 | 5.07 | 7.07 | 6.64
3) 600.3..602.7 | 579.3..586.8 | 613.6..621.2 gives -0.13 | 6.52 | 5.95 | 6.21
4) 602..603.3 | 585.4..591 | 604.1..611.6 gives -0.07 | 4.51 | 7.16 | 6.46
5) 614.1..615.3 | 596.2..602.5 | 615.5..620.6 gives -0.42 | 6.26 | 5.44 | 5.59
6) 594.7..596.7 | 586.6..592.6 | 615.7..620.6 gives -0.44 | 4.49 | 5.38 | 4.68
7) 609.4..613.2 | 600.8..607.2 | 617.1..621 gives -0.45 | 6.87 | 5.59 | 6.25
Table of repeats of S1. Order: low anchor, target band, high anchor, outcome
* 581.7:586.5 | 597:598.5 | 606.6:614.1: 0.13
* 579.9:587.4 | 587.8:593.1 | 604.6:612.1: 0.45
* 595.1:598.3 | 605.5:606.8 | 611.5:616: -0.08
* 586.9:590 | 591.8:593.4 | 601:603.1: -0.18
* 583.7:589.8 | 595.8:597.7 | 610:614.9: 0.00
